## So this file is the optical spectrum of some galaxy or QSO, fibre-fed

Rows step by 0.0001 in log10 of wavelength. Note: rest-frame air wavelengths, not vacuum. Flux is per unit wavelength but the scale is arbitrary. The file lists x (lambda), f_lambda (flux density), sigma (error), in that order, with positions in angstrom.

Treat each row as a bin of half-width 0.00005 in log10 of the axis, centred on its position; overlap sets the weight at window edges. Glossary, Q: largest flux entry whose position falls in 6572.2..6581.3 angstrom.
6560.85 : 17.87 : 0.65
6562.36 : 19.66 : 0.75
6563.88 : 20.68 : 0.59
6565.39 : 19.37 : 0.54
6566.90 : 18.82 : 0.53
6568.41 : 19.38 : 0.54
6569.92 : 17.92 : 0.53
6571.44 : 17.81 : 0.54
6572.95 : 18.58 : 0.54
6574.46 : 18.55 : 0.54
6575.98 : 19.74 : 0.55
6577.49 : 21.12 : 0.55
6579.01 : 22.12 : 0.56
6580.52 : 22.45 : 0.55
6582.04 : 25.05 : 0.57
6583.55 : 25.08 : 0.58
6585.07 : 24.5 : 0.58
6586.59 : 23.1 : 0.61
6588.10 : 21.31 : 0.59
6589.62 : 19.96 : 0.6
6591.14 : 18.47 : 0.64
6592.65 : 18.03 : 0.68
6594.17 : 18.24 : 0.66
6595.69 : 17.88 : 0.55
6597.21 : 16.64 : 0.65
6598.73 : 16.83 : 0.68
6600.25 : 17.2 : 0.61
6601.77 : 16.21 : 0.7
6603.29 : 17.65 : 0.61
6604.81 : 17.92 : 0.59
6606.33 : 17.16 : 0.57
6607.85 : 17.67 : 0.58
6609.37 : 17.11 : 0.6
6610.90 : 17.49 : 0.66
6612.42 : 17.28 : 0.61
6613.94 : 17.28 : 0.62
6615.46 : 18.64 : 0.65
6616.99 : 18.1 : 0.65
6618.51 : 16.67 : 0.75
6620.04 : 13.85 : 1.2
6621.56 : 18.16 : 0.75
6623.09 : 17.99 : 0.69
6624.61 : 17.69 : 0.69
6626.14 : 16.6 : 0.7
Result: 22.45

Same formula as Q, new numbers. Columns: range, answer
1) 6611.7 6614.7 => 17.28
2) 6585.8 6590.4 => 23.1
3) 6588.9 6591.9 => 19.96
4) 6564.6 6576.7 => 19.74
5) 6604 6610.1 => 17.92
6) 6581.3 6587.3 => 25.08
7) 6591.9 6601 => 18.24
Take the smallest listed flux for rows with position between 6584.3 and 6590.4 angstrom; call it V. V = 19.96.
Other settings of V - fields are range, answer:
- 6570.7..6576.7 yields 17.81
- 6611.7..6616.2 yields 17.28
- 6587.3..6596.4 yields 17.88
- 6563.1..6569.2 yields 18.82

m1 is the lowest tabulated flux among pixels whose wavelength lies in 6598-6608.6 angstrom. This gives 16.21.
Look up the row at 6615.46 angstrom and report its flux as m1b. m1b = 18.64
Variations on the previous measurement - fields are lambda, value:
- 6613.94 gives 17.28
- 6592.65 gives 18.03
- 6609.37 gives 17.11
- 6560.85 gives 17.87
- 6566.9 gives 18.82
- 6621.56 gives 18.16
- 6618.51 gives 16.67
